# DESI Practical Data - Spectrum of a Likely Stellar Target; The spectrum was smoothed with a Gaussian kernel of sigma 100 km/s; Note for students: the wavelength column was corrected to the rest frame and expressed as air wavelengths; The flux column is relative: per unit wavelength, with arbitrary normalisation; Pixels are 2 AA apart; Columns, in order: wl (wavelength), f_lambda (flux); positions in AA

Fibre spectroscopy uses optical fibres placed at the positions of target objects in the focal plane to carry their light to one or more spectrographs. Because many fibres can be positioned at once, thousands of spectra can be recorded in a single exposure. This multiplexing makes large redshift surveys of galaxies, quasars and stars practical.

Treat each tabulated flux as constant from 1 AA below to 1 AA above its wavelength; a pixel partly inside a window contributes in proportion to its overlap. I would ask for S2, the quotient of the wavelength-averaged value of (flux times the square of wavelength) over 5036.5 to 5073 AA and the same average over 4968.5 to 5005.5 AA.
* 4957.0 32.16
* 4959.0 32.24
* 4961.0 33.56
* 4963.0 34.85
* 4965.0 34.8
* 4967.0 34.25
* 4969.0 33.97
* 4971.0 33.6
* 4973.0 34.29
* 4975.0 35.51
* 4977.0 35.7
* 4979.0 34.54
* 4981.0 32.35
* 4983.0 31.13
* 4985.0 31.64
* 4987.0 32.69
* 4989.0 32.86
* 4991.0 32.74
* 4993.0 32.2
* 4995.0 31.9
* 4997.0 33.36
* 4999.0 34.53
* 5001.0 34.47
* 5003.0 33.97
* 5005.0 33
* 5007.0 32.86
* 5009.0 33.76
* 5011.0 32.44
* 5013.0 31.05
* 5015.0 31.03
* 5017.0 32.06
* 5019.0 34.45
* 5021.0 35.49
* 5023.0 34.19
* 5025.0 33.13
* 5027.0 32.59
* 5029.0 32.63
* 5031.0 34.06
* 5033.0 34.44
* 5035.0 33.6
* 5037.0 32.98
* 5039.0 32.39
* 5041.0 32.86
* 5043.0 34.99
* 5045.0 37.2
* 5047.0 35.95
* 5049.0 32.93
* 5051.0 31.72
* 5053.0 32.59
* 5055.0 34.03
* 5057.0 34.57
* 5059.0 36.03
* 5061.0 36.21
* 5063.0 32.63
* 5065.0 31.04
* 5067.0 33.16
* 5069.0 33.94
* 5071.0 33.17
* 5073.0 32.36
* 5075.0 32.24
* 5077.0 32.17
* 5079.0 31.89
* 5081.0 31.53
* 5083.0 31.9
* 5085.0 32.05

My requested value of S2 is 1.0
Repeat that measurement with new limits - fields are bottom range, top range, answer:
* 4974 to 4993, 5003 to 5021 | 1.00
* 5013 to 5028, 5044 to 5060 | 1.05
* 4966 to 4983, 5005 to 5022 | 0.98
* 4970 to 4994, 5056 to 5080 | 1.04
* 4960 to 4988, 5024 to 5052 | 1.02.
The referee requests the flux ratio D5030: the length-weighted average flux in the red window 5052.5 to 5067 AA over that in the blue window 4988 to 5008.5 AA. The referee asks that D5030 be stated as 1.0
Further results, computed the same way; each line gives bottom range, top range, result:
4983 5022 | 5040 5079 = 1.02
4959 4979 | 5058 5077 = 0.97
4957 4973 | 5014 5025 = 0.99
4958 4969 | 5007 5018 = 0.95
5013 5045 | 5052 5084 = 0.99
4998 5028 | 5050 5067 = 1.01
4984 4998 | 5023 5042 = 1.02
